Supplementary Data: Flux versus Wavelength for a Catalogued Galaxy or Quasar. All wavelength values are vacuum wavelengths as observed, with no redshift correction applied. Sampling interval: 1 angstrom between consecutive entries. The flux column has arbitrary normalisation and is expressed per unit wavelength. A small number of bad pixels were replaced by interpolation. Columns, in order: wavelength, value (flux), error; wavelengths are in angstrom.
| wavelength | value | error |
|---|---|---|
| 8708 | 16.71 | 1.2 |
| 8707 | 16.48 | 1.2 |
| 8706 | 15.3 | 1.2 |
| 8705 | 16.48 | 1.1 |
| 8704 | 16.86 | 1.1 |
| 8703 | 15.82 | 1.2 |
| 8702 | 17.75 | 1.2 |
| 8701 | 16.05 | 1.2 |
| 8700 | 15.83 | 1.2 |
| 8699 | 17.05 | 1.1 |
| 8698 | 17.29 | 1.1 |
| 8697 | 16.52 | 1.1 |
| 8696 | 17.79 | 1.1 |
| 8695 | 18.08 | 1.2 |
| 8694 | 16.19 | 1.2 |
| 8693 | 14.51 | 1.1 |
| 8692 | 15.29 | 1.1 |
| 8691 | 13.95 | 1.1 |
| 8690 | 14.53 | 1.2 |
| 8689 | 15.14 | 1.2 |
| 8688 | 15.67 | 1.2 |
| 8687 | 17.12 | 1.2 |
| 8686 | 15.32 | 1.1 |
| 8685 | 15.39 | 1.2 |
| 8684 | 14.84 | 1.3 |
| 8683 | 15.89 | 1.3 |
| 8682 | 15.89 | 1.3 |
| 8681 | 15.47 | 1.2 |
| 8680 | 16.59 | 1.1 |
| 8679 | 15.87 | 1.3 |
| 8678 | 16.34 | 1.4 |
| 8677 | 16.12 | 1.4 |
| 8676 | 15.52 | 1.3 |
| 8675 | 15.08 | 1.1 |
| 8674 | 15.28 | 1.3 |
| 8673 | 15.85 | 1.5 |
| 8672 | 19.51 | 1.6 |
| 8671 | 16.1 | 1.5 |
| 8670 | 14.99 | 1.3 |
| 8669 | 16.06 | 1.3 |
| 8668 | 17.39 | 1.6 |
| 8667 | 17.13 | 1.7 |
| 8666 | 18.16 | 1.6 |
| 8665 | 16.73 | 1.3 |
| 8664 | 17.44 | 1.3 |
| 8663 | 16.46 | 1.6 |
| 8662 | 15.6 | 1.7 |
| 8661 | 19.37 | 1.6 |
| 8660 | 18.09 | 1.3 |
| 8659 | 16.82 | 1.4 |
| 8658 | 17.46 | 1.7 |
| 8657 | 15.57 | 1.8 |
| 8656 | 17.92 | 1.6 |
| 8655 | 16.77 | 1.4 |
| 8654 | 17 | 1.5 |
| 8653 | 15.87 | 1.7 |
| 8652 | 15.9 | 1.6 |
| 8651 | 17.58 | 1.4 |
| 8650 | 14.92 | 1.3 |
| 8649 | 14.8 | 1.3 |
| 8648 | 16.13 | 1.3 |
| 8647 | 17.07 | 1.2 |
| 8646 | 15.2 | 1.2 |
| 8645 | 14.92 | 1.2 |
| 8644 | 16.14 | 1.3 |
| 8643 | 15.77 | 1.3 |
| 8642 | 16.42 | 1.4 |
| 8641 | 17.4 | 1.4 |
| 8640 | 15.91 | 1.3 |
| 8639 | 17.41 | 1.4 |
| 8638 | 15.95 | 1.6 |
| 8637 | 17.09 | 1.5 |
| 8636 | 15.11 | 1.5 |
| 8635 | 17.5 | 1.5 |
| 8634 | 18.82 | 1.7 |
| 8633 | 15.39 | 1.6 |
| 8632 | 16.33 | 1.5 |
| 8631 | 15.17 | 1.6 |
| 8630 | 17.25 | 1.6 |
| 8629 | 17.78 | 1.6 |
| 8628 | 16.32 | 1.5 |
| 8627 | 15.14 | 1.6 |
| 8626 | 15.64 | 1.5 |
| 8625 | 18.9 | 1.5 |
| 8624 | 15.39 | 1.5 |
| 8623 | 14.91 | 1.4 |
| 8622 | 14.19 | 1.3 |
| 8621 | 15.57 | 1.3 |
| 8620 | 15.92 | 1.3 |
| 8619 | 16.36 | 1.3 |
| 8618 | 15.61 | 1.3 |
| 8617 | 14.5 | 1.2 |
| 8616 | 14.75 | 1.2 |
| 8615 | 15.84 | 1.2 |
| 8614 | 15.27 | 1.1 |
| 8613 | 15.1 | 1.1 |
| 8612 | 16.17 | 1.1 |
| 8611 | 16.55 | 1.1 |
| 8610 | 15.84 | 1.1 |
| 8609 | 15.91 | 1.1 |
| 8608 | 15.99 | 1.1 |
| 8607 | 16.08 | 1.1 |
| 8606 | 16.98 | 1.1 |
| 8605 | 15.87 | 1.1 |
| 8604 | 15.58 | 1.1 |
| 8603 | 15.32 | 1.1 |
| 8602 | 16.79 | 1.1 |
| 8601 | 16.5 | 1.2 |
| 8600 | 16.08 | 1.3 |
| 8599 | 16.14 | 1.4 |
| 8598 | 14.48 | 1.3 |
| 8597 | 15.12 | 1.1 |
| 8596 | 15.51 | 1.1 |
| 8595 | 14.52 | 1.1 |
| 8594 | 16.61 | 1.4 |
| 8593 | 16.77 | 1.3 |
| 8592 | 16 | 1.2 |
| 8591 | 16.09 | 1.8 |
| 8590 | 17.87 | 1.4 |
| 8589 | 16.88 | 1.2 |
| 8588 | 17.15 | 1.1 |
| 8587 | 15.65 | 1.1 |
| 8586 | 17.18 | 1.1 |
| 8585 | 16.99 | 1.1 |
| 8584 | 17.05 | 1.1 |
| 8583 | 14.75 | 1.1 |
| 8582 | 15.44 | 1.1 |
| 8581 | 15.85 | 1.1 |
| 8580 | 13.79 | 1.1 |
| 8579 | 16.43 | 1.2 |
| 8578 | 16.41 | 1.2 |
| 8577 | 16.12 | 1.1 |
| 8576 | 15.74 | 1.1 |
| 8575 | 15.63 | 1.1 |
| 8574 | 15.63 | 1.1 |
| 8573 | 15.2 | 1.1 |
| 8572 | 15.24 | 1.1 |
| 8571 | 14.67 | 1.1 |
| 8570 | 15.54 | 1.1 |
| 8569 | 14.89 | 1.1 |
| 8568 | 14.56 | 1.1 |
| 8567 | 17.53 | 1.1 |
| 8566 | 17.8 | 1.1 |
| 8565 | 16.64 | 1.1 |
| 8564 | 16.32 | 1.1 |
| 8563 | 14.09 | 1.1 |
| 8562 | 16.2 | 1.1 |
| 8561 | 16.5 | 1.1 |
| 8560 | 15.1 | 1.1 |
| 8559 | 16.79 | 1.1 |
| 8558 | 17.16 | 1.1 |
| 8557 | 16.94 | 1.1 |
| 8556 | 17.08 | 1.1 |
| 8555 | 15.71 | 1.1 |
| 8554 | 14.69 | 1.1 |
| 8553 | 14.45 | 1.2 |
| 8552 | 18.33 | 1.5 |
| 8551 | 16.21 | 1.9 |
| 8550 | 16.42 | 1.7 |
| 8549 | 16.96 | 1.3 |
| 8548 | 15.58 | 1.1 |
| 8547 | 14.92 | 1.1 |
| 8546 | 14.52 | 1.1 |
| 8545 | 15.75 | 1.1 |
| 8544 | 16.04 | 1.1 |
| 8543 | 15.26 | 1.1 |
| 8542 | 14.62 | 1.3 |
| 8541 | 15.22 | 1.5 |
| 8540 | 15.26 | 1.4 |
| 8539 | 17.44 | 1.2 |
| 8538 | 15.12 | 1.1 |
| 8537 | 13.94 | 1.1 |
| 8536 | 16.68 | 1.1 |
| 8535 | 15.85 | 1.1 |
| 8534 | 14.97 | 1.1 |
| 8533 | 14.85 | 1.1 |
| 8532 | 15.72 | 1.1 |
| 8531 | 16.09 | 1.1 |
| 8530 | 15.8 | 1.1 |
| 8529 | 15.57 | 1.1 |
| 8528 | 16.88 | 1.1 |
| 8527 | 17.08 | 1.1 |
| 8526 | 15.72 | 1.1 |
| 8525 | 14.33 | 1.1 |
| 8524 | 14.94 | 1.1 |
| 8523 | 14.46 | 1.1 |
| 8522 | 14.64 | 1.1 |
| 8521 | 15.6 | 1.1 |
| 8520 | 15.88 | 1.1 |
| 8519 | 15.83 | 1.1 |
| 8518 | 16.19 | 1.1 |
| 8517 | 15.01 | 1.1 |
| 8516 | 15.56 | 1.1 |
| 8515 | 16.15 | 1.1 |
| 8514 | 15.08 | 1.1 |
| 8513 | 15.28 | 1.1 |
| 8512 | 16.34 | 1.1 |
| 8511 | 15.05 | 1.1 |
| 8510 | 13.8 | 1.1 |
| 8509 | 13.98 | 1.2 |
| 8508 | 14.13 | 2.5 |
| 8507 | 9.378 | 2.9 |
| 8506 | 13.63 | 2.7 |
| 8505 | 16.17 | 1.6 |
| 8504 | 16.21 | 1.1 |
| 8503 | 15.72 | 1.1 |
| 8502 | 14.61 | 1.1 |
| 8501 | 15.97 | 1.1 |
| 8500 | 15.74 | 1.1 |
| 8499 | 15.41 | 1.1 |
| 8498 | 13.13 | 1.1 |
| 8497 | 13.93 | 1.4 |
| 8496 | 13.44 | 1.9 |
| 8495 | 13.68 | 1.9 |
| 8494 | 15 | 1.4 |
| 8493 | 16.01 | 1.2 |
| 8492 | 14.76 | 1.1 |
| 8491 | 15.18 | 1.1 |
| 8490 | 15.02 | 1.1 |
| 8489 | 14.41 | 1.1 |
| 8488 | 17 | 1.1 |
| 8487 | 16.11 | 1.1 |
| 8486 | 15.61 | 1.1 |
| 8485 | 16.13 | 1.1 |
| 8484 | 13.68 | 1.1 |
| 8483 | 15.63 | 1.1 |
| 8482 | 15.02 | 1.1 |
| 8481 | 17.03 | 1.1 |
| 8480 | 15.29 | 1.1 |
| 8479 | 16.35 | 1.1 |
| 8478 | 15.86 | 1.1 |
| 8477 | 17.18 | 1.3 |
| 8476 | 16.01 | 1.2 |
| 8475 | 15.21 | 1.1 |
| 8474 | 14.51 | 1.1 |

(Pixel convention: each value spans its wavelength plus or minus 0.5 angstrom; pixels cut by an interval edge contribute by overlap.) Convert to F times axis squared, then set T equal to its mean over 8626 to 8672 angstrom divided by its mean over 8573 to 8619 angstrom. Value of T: 1.05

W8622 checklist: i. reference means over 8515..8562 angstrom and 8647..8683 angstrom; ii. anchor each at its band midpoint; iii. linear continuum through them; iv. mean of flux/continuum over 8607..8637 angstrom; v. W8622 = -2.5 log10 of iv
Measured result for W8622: 0.017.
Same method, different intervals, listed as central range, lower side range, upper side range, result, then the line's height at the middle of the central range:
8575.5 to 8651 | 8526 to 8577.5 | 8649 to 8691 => 0.00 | 16.1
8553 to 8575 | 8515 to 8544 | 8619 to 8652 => -0.01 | 15.7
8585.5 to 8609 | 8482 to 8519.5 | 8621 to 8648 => -0.02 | 15.9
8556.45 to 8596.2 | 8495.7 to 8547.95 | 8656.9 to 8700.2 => -0.03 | 15.6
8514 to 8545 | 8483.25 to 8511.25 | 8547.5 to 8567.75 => 0.00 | 15.6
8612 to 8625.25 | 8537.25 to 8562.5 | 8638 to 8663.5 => 0.05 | 16.3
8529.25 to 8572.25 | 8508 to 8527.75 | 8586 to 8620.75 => -0.02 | 15.6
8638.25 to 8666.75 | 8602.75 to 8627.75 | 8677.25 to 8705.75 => -0.05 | 15.9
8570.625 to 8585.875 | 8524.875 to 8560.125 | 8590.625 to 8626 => 0.01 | 15.8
